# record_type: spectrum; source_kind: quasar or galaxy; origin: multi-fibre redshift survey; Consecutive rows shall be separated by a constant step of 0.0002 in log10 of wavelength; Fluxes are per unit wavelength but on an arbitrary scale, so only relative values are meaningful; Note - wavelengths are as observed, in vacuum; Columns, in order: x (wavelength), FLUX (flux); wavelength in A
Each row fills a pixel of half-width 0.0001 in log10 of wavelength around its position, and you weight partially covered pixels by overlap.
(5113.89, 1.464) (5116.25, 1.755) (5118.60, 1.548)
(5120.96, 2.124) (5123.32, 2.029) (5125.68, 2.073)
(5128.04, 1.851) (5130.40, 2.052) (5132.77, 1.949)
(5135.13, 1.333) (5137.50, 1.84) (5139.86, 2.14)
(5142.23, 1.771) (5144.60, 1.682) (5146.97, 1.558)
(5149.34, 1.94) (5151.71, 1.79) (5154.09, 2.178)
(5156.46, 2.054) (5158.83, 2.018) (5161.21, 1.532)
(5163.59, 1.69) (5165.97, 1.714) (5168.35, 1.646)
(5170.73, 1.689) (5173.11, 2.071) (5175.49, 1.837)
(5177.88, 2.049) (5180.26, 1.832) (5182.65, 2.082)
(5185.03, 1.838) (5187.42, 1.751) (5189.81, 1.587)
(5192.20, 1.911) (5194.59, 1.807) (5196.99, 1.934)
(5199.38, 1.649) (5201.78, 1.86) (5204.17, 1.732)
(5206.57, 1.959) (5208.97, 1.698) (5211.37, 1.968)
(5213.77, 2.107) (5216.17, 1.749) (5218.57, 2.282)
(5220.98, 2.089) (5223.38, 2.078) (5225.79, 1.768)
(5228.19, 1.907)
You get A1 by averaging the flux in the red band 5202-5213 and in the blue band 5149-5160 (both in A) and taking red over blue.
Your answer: 0.9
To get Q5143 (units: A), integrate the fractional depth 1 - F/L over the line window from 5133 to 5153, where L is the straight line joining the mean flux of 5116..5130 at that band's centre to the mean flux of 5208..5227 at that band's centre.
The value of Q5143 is 1.7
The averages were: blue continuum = 1.92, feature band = 1.77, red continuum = 1.97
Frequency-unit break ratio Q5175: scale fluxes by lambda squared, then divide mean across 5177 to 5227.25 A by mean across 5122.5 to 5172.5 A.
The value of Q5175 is 1.05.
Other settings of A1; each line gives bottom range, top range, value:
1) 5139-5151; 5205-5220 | 1.08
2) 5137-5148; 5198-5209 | 1.00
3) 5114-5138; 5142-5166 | 0.99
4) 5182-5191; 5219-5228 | 1.11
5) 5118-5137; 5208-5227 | 1.05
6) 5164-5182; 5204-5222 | 1.07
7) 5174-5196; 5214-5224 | 1.11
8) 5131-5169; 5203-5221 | 1.07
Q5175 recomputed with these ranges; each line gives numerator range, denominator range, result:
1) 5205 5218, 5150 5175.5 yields 1.06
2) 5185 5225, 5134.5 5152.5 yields 1.09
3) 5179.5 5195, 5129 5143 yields 1.01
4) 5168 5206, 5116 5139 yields 1.01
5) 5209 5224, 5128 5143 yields 1.13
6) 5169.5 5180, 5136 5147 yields 1.07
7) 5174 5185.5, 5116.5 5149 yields 1.07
